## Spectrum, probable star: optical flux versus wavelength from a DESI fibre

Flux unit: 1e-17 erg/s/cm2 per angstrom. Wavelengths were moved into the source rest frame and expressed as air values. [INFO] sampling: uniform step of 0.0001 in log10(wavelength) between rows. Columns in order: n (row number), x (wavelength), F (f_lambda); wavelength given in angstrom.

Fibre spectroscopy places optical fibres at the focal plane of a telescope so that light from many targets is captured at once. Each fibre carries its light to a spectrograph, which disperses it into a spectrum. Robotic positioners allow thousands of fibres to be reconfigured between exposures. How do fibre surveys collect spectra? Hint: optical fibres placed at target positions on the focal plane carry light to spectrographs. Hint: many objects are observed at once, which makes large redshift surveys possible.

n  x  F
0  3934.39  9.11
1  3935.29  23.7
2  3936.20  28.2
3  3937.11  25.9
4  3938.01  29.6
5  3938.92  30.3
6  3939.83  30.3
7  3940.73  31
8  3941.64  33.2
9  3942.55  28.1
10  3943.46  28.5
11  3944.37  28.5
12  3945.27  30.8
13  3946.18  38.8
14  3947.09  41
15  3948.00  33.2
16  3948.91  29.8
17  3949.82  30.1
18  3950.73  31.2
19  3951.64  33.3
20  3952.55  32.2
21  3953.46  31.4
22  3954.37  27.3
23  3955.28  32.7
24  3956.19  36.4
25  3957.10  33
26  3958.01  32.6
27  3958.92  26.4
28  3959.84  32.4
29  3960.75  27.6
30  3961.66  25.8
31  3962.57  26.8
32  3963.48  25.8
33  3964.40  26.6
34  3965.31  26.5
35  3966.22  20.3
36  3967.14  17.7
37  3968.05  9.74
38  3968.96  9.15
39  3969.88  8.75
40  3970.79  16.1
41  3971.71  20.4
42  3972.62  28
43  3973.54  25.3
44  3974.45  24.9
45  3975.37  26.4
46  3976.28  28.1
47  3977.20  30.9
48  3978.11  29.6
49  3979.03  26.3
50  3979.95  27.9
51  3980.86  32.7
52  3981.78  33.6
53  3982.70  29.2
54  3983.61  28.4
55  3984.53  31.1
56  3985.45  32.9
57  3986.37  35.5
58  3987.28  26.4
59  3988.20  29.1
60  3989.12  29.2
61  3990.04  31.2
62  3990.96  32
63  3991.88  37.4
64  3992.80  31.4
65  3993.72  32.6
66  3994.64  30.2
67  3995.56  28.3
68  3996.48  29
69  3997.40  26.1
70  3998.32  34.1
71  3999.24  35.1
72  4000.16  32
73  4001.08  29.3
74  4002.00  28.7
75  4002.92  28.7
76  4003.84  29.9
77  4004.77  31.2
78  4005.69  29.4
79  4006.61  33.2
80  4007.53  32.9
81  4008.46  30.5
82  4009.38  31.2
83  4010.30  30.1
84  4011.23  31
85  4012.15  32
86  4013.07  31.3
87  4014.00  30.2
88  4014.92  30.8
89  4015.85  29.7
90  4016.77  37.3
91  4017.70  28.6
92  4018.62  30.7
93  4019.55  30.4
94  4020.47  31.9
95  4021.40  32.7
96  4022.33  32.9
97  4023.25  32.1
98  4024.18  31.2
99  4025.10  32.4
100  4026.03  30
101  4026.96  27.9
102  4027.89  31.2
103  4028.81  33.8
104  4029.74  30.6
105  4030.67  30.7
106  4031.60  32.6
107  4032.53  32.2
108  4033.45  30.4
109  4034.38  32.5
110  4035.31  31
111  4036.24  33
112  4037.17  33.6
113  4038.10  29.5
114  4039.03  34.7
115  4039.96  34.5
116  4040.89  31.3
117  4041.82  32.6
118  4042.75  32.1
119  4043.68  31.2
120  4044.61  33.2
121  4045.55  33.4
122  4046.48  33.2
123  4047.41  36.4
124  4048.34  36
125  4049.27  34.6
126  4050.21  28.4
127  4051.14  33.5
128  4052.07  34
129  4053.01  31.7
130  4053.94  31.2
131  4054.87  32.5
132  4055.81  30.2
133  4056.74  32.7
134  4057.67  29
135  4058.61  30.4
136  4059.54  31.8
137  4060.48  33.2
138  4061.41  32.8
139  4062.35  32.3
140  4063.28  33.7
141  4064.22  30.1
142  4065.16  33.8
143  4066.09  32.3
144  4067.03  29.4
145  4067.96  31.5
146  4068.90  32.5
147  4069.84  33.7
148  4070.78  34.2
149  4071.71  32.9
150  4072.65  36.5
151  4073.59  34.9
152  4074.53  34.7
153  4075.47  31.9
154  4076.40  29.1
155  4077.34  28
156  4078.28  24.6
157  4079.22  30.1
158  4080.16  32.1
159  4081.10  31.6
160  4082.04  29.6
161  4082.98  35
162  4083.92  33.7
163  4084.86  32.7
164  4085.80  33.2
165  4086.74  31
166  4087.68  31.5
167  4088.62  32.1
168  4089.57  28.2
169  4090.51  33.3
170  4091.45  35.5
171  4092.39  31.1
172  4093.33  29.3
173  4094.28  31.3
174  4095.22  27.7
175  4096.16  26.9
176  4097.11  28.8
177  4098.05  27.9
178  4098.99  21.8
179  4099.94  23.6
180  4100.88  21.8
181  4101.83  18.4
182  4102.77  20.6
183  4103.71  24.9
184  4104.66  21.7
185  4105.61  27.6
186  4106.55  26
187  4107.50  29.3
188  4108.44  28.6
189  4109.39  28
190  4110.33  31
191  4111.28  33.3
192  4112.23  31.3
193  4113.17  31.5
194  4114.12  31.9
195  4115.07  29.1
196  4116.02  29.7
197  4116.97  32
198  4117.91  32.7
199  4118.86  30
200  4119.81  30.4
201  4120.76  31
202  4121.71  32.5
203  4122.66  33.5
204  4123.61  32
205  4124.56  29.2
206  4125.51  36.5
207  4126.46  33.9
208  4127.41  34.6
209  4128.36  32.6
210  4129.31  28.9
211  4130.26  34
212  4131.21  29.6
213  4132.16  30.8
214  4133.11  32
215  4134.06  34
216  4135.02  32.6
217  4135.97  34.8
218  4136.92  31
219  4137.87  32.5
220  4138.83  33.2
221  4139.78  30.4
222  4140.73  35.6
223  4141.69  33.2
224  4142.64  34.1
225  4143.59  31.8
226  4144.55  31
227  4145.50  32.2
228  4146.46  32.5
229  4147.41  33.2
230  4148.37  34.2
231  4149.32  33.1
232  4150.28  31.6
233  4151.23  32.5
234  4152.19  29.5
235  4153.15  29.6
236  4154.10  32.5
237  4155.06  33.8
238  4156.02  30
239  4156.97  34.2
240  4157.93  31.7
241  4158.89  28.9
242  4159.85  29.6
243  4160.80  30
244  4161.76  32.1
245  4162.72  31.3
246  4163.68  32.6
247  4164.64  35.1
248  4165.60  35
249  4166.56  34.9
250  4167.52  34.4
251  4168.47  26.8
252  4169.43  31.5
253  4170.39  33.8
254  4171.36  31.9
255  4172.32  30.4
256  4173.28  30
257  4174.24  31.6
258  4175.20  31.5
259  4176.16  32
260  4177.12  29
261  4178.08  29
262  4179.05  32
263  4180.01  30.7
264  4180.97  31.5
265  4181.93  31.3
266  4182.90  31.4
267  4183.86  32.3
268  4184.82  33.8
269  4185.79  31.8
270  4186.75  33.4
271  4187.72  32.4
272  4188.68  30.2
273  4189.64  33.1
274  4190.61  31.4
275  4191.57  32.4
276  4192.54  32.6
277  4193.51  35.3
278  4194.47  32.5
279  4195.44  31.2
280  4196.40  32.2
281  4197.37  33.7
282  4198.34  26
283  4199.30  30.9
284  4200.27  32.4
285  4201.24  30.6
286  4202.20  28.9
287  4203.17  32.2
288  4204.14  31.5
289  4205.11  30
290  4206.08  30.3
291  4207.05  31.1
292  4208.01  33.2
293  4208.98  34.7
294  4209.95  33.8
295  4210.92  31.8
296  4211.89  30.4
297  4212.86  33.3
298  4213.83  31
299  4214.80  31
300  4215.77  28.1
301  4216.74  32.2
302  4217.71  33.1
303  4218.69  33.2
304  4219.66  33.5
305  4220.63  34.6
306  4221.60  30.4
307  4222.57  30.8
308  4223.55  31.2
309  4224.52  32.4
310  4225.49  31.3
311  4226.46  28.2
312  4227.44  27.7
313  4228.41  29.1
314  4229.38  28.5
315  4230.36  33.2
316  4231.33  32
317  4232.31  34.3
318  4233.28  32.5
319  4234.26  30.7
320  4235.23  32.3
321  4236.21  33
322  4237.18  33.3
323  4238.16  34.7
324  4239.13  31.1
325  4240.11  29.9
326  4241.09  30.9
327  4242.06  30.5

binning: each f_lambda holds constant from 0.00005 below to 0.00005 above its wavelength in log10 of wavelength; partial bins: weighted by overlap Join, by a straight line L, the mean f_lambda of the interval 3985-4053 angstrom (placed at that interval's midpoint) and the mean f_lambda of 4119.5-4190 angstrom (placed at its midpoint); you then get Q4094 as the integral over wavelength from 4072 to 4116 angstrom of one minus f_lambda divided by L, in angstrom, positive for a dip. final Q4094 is 3.4 angstrom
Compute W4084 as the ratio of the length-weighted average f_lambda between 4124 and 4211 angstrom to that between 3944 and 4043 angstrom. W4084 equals 1.07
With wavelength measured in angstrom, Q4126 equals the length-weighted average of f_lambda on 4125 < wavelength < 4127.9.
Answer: 34.9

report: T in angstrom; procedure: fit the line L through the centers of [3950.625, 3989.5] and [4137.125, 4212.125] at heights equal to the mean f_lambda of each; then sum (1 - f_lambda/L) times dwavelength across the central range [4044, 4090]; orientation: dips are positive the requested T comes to -4.4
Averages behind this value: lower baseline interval 27.1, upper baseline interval 31.9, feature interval 32.1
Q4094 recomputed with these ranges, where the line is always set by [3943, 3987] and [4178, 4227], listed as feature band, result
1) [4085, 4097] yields -0.4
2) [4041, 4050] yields -1.3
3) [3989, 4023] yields -3.1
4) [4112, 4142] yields -1.6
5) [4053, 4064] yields -0.9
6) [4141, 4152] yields -0.7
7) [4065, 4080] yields -1.1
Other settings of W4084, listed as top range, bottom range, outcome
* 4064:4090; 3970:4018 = 1.07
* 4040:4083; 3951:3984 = 1.22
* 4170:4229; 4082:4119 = 1.08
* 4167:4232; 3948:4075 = 1.04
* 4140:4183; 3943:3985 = 1.15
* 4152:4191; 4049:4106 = 1.04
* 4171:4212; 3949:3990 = 1.16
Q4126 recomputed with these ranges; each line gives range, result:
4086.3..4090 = 30.7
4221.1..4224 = 30.8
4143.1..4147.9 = 32.1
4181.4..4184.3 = 31.6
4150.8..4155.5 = 31.5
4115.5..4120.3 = 30.9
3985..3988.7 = 31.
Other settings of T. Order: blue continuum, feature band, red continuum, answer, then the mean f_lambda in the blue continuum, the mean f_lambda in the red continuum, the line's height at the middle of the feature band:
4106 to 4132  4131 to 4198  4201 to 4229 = -1.63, 31.2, 31.4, 31.3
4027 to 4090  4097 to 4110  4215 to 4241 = 2.88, 32.1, 31.6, 32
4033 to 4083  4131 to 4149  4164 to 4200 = -0.36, 32.2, 31.9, 32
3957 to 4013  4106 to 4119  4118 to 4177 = 0.40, 28.2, 32.1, 31.3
